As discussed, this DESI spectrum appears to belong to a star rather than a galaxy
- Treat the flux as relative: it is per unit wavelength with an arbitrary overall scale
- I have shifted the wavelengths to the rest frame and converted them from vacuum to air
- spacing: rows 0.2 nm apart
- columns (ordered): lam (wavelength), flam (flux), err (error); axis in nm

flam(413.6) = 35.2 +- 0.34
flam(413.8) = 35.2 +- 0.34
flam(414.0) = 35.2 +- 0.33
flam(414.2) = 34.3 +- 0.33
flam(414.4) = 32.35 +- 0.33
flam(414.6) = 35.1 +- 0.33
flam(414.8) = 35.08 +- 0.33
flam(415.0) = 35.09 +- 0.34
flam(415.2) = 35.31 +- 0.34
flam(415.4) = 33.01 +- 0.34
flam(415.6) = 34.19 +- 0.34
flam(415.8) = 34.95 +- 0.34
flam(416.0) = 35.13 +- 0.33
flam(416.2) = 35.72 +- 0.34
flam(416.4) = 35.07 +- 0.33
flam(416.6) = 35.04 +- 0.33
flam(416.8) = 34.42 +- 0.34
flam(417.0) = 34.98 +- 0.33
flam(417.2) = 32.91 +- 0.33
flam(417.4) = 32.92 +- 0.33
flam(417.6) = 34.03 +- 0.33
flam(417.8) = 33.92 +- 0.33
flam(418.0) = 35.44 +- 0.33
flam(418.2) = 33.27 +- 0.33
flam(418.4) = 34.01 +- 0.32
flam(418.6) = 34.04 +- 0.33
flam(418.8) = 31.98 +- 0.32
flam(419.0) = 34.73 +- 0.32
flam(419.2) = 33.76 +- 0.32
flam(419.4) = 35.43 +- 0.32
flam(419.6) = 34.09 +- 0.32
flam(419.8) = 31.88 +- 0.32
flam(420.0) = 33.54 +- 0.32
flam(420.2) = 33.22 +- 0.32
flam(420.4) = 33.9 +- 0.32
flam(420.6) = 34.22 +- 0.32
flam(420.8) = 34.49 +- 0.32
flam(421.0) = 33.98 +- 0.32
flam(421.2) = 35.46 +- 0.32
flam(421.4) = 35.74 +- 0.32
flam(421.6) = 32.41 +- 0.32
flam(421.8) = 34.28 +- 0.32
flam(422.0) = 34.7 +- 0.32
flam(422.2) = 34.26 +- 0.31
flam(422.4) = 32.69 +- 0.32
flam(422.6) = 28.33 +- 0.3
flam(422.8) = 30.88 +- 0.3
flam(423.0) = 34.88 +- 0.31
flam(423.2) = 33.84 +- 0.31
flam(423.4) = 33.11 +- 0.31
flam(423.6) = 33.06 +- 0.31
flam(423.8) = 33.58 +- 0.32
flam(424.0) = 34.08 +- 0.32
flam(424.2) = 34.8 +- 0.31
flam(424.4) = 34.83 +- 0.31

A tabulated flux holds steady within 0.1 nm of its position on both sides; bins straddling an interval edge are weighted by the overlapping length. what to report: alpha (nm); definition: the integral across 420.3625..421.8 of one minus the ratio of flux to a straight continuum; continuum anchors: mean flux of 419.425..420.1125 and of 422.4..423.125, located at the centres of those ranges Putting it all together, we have -0.07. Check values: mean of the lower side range 33.4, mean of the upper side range 31.6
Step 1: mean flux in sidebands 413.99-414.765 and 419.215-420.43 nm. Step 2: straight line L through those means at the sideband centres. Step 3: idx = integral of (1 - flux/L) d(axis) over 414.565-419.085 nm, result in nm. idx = -0.05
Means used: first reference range 34.2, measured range 34.4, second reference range 33.7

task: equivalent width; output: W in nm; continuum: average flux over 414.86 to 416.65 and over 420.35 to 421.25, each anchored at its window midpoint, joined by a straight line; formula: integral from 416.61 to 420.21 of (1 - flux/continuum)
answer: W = 0.077 nm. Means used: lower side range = 34.8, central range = 33.9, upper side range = 34.4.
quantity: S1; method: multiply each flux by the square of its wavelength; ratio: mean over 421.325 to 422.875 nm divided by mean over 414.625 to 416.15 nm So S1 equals 0.98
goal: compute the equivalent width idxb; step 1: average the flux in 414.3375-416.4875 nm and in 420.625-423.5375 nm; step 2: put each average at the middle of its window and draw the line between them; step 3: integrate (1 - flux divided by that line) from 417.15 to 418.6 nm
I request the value 0.02 nm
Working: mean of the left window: 34.7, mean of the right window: 33.5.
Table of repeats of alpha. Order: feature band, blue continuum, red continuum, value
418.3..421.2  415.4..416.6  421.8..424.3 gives 0.010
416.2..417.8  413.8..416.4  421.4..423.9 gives 0.000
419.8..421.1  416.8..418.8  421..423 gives -0.008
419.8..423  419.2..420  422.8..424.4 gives 0.029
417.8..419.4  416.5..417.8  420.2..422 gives 0.006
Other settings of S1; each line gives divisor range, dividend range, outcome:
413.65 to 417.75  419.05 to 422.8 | 1.00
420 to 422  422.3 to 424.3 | 0.97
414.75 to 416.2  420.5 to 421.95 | 1.02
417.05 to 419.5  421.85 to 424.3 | 1.00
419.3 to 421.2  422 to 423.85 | 0.98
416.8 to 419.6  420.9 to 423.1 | 1.00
